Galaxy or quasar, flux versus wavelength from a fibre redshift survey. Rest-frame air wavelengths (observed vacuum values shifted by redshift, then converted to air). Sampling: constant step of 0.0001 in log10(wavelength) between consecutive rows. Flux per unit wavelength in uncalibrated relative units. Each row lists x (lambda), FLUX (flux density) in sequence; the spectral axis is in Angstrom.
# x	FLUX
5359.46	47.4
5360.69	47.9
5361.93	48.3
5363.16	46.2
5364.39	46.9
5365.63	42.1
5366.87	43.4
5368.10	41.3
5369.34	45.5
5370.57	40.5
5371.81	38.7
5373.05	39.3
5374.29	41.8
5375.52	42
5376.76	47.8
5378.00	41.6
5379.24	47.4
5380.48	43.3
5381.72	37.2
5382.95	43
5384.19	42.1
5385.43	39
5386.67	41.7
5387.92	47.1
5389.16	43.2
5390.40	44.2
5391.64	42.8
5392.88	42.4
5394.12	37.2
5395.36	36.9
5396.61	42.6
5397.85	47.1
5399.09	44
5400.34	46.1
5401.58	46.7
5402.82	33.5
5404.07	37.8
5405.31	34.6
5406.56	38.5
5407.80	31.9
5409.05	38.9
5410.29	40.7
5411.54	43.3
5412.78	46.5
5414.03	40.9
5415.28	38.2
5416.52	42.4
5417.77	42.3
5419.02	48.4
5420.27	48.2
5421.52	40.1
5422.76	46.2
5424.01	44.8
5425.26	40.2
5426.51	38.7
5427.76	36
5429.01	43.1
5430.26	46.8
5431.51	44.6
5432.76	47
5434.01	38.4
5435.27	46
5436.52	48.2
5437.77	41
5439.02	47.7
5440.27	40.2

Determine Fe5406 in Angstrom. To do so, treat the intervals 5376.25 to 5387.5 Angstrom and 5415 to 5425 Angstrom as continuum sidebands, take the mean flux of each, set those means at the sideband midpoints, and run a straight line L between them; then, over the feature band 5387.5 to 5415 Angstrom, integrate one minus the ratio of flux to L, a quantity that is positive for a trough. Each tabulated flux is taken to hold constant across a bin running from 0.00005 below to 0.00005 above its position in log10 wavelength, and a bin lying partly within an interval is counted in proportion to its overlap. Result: 1.3 Angstrom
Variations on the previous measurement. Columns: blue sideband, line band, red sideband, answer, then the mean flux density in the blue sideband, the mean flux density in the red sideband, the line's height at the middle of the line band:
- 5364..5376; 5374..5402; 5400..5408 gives -1.9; 42.1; 38.5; 40.2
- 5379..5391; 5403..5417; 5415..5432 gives 1.2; 42.7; 42.9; 42.9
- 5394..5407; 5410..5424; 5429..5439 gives -0.3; 40.6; 44.7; 42.6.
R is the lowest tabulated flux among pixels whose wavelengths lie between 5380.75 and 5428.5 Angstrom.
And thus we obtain 31.9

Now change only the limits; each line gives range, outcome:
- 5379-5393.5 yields 37.2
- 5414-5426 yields 38.2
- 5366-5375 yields 38.7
